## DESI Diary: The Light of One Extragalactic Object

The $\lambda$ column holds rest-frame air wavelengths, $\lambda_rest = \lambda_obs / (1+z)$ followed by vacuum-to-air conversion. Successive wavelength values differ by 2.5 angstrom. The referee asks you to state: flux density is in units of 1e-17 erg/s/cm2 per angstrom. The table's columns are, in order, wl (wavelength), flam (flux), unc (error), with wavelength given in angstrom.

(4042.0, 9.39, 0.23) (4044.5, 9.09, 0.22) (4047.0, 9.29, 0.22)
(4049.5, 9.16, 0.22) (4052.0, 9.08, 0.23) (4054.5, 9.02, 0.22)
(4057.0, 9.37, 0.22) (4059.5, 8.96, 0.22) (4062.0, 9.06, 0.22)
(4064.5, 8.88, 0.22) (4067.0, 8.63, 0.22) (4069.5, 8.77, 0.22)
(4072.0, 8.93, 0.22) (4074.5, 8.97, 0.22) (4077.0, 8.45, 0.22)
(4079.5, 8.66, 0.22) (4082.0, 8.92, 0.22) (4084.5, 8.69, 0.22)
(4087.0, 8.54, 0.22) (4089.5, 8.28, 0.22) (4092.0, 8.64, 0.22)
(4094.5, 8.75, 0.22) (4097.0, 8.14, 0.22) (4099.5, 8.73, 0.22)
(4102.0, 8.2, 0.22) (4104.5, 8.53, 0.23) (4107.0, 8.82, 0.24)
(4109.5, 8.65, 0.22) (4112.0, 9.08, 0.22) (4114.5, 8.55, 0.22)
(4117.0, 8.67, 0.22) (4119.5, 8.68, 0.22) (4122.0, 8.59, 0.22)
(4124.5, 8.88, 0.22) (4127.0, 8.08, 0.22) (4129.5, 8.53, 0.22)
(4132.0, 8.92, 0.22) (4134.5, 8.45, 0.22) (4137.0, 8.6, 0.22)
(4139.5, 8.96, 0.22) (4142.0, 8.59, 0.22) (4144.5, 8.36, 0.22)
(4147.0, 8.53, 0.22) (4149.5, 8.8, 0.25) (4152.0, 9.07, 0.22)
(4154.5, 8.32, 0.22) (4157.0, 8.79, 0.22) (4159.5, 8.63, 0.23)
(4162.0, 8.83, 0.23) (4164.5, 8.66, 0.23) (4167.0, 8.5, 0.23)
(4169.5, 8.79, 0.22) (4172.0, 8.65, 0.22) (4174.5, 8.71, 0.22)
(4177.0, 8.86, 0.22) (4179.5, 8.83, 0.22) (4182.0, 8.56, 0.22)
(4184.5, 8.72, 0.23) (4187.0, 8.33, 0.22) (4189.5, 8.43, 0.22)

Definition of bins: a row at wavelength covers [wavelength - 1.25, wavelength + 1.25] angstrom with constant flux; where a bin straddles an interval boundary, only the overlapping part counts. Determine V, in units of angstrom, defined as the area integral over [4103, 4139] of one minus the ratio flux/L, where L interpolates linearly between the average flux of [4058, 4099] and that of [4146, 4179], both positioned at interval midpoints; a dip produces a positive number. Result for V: 0.2 angstrom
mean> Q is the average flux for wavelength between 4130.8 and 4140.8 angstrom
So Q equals 8.73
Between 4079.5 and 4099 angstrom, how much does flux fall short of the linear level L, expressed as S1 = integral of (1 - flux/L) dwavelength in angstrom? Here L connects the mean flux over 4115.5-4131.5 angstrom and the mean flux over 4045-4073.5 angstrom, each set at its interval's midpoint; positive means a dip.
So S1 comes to 0.53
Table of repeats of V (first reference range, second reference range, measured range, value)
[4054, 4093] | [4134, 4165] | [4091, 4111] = 0.4 angstrom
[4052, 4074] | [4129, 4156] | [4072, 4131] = 1.3 angstrom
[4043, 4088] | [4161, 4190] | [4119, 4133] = 0.3 angstrom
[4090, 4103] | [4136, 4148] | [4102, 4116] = -0.3 angstrom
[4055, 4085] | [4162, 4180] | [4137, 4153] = 0.1 angstrom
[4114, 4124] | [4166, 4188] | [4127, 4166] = 0.0 angstrom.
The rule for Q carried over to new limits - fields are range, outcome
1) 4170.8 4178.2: 8.74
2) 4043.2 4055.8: 9.13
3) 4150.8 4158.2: 8.72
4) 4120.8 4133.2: 8.6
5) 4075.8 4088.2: 8.65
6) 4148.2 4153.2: 8.93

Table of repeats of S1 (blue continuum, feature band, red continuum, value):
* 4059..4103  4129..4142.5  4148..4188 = 0.0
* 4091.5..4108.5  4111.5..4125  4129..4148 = -0.2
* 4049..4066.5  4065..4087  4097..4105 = 0.1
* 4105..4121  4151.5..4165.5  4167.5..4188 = 0.0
